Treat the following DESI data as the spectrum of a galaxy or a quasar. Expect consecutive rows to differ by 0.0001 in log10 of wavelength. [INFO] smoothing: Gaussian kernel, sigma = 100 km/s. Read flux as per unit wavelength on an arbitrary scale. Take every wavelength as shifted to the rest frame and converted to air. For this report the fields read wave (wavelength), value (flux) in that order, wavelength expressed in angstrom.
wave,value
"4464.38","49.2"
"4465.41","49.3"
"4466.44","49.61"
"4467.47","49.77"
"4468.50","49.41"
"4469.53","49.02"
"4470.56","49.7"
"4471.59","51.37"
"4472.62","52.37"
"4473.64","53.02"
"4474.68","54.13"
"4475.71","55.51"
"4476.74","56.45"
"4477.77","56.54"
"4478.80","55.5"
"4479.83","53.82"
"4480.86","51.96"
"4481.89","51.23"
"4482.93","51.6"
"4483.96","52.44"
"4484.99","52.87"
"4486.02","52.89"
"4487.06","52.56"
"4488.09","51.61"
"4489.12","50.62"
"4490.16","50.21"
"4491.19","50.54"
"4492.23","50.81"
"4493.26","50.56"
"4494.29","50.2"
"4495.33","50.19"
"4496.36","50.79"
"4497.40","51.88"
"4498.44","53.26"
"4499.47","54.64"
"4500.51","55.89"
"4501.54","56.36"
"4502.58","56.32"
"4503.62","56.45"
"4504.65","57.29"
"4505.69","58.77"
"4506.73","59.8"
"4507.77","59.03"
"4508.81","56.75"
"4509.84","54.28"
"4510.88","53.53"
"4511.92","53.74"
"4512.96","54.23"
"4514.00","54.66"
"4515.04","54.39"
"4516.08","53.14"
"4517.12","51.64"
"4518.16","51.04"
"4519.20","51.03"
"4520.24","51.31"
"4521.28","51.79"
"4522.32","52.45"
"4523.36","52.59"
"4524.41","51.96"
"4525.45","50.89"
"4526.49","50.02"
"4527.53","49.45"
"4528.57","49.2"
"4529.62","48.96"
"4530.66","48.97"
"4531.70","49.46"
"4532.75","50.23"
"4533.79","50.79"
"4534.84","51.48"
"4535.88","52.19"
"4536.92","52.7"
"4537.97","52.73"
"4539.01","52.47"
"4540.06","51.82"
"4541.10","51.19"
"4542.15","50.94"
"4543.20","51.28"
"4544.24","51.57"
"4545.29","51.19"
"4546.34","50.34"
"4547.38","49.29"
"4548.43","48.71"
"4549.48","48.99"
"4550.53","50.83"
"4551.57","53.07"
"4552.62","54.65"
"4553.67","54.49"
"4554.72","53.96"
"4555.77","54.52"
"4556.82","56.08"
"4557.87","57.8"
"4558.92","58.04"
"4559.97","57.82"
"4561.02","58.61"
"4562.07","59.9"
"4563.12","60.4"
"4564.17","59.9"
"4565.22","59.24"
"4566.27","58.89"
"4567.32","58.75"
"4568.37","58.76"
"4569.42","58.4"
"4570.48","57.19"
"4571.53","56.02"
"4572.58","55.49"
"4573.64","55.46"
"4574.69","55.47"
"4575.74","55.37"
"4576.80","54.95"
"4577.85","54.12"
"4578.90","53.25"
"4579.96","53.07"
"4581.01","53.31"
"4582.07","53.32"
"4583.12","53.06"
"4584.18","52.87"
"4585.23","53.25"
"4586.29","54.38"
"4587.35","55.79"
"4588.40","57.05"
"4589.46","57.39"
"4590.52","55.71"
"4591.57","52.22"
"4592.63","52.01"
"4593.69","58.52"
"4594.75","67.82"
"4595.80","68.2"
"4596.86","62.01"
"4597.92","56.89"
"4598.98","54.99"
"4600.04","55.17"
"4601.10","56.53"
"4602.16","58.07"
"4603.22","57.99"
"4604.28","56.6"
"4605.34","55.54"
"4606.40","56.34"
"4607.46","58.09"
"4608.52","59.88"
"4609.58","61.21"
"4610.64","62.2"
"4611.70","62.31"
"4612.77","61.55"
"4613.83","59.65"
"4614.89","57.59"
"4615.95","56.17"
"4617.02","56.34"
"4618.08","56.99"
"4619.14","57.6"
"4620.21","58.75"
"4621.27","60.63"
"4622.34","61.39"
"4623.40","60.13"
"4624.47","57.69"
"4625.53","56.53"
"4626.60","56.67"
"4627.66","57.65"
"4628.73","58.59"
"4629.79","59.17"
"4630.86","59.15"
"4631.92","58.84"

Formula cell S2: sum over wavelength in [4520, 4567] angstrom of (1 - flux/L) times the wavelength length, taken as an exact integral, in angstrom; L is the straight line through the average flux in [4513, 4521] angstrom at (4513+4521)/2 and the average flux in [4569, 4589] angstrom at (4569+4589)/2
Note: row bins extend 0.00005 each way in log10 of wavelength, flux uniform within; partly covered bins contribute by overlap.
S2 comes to 0.5 angstrom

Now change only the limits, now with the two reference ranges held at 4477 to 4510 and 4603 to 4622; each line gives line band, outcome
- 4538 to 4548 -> 0.8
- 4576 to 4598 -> 0.6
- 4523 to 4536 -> 1.1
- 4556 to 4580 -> -0.1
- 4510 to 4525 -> 0.5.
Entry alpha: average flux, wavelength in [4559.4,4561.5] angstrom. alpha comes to 58.2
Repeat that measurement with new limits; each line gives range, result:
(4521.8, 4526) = 51.9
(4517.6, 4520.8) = 51.2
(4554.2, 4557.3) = 54.8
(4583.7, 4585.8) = 53.1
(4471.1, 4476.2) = 53.3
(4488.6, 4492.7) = 50.5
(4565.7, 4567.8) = 58.9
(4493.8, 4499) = 51.3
